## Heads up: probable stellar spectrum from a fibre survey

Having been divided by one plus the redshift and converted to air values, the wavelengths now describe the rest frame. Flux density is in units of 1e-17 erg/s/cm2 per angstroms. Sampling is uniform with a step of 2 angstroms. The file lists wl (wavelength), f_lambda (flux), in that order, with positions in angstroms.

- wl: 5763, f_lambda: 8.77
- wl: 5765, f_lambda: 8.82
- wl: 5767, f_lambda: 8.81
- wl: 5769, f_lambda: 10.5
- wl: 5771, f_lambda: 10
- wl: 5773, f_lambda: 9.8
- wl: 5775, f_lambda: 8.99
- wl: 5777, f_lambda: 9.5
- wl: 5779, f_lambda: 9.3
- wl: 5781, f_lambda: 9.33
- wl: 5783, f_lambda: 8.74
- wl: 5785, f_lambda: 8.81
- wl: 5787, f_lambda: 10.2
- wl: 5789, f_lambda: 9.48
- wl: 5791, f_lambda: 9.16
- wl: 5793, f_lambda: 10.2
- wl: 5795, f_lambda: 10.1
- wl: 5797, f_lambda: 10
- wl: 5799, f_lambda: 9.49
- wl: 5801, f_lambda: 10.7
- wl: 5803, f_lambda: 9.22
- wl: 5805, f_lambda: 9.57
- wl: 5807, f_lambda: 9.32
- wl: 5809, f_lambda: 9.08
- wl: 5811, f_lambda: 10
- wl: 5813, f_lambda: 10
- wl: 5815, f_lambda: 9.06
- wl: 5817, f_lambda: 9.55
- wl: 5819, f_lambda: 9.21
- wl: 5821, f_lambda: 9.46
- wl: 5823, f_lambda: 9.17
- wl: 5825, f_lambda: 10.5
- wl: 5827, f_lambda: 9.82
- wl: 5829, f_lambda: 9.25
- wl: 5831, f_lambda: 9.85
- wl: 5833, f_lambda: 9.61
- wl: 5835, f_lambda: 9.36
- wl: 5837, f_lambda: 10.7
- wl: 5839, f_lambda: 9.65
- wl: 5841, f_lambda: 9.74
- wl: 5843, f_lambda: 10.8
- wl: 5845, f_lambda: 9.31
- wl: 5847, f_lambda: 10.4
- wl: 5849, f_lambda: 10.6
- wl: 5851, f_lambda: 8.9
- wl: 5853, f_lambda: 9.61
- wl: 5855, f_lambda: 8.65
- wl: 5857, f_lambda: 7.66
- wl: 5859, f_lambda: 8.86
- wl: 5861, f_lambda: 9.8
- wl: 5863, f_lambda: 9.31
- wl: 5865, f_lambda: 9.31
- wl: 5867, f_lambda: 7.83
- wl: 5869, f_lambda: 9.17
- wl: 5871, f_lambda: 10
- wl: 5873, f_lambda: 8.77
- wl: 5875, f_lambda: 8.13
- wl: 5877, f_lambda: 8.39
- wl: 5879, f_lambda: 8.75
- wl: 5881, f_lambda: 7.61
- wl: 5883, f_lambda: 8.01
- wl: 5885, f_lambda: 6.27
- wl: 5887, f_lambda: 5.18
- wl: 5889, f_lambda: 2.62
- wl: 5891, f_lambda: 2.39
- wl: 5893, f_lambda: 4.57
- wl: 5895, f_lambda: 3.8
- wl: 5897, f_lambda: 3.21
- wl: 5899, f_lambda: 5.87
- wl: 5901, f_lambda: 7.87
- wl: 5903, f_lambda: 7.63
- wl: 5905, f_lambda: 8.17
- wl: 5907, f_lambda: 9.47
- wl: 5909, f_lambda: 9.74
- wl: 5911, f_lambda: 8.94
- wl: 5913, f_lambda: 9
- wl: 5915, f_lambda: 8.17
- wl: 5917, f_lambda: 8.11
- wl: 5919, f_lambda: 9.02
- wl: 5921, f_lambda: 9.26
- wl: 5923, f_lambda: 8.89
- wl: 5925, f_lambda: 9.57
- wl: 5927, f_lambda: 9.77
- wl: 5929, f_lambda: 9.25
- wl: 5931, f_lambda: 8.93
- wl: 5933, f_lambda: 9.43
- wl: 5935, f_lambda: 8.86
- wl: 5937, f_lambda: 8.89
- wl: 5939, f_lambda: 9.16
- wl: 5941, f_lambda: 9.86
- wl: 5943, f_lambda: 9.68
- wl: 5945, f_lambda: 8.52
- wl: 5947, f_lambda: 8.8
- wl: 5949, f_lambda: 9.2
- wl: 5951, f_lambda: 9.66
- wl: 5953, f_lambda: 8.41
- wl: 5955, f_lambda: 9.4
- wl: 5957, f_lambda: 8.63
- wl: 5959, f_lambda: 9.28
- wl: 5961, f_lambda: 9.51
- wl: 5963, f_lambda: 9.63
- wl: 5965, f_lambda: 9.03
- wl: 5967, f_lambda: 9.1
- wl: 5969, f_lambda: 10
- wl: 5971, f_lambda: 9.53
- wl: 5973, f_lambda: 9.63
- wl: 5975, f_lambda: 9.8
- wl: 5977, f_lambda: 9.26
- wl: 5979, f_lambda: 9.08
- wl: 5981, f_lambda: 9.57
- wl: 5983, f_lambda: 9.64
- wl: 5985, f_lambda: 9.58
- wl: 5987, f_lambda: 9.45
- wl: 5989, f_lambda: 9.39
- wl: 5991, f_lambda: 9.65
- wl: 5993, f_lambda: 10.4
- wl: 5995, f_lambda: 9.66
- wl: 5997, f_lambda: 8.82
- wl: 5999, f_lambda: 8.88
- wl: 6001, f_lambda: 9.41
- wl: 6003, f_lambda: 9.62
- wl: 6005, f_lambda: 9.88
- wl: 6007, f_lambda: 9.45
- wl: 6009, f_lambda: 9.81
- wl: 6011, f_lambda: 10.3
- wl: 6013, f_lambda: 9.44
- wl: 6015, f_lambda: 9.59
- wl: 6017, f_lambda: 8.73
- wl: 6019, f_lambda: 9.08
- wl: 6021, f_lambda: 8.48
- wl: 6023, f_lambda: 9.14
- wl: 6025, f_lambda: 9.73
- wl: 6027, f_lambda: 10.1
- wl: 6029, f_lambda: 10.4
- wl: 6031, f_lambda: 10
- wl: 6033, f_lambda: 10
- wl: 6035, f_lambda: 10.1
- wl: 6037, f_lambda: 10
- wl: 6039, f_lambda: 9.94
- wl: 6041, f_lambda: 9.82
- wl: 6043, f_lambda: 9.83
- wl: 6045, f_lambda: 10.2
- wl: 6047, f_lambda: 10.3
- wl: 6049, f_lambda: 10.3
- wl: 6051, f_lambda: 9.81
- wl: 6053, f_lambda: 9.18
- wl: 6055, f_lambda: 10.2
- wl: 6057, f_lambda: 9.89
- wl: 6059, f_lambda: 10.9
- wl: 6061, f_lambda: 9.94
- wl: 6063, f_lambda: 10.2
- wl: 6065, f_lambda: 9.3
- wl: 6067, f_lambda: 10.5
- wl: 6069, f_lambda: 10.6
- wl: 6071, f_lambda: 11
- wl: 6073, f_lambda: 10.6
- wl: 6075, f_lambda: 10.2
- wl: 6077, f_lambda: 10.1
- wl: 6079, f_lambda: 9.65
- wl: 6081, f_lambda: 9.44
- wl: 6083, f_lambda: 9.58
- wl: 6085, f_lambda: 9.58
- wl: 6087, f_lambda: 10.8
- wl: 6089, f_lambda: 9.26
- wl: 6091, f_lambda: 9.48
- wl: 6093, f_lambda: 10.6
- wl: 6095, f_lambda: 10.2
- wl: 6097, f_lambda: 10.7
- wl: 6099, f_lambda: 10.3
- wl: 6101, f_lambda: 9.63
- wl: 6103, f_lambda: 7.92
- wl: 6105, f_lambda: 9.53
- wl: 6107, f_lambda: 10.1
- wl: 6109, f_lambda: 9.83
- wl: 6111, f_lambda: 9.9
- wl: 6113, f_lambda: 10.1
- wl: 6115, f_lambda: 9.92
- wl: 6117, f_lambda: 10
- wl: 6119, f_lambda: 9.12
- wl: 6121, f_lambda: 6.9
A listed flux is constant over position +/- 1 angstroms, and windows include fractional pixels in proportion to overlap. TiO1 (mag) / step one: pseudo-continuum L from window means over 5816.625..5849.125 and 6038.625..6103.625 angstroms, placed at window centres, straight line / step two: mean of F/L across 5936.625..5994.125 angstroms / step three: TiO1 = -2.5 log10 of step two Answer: 0.06 mag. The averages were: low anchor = 9.81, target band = 9.38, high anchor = 10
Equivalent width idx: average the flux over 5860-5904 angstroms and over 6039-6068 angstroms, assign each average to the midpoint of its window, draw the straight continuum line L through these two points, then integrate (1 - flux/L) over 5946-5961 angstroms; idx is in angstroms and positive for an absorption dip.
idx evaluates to -1.5 angstroms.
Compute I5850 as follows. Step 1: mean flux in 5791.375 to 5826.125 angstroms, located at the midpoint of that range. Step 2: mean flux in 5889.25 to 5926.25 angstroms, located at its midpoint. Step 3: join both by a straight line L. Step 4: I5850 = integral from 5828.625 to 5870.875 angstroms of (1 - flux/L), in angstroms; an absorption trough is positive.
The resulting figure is -3.6 angstroms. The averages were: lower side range 9.68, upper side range 7.35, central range 9.46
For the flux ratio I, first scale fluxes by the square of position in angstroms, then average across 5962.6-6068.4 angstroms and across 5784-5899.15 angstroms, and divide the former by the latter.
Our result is 1.18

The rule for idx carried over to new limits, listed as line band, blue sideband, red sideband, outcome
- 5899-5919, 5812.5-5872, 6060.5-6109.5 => 2.4 angstroms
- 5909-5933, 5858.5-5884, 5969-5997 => 0.2 angstroms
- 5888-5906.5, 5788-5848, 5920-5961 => 8.1 angstroms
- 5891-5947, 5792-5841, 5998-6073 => 9.1 angstroms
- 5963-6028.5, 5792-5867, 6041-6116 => 2.5 angstroms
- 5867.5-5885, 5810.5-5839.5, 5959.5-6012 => 2.1 angstroms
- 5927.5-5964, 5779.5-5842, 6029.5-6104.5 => 2.4 angstroms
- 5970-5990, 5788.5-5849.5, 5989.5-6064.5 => 0.5 angstroms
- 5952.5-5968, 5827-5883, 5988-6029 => 0.5 angstroms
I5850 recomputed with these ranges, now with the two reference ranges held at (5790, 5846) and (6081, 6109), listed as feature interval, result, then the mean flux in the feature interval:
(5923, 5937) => 0.7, 9.24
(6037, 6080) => -1.4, 10.1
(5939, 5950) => 0.6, 9.21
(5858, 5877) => 1.4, 8.99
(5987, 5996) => 0.0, 9.74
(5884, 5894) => 5.7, 4.21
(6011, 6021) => 0.5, 9.25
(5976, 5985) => 0.3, 9.41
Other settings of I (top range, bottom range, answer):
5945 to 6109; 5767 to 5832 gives 1.09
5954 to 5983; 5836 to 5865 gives 1.02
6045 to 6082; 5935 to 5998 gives 1.12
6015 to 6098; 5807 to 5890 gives 1.19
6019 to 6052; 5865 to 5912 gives 1.46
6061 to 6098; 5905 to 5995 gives 1.14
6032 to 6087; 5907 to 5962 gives 1.15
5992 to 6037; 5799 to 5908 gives 1.19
